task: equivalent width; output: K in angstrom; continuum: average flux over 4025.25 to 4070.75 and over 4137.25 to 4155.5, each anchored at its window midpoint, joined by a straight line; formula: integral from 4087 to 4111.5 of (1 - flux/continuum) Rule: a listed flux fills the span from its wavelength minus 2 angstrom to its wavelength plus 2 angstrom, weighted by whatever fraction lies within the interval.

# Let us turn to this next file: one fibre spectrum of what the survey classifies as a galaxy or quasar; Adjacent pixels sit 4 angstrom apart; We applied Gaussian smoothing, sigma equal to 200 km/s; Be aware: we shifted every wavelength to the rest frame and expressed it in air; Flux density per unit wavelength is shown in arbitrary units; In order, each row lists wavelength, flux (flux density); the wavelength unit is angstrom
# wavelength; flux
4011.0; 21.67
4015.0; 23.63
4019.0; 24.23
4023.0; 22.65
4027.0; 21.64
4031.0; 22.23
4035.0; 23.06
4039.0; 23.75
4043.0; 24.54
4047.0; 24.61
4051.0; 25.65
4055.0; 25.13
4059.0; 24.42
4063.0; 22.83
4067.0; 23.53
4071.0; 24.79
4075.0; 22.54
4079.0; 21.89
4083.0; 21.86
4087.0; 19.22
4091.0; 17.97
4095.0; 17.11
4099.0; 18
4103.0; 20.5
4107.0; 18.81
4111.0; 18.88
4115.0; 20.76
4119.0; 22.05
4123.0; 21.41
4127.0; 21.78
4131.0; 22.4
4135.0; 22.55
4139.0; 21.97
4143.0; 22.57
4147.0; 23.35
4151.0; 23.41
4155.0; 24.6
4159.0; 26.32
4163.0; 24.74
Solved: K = 5.1 angstrom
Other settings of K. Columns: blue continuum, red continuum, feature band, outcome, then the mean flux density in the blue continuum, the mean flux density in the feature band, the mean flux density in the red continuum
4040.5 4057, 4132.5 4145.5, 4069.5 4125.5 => 7.57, 24.9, 20.4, 22.4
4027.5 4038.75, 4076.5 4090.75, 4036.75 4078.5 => -4.58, 22.7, 24.1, 20.7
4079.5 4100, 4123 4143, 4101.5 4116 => 0.56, 19.1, 19.6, 22.1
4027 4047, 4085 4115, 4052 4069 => -1.90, 23.3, 24.1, 18.8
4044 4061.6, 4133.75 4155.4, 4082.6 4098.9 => 3.68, 24.9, 18.6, 23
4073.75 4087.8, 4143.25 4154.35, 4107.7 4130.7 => 1.65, 21.5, 21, 23.4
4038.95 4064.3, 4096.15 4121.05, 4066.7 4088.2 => 0.05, 24.5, 22.3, 19.7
